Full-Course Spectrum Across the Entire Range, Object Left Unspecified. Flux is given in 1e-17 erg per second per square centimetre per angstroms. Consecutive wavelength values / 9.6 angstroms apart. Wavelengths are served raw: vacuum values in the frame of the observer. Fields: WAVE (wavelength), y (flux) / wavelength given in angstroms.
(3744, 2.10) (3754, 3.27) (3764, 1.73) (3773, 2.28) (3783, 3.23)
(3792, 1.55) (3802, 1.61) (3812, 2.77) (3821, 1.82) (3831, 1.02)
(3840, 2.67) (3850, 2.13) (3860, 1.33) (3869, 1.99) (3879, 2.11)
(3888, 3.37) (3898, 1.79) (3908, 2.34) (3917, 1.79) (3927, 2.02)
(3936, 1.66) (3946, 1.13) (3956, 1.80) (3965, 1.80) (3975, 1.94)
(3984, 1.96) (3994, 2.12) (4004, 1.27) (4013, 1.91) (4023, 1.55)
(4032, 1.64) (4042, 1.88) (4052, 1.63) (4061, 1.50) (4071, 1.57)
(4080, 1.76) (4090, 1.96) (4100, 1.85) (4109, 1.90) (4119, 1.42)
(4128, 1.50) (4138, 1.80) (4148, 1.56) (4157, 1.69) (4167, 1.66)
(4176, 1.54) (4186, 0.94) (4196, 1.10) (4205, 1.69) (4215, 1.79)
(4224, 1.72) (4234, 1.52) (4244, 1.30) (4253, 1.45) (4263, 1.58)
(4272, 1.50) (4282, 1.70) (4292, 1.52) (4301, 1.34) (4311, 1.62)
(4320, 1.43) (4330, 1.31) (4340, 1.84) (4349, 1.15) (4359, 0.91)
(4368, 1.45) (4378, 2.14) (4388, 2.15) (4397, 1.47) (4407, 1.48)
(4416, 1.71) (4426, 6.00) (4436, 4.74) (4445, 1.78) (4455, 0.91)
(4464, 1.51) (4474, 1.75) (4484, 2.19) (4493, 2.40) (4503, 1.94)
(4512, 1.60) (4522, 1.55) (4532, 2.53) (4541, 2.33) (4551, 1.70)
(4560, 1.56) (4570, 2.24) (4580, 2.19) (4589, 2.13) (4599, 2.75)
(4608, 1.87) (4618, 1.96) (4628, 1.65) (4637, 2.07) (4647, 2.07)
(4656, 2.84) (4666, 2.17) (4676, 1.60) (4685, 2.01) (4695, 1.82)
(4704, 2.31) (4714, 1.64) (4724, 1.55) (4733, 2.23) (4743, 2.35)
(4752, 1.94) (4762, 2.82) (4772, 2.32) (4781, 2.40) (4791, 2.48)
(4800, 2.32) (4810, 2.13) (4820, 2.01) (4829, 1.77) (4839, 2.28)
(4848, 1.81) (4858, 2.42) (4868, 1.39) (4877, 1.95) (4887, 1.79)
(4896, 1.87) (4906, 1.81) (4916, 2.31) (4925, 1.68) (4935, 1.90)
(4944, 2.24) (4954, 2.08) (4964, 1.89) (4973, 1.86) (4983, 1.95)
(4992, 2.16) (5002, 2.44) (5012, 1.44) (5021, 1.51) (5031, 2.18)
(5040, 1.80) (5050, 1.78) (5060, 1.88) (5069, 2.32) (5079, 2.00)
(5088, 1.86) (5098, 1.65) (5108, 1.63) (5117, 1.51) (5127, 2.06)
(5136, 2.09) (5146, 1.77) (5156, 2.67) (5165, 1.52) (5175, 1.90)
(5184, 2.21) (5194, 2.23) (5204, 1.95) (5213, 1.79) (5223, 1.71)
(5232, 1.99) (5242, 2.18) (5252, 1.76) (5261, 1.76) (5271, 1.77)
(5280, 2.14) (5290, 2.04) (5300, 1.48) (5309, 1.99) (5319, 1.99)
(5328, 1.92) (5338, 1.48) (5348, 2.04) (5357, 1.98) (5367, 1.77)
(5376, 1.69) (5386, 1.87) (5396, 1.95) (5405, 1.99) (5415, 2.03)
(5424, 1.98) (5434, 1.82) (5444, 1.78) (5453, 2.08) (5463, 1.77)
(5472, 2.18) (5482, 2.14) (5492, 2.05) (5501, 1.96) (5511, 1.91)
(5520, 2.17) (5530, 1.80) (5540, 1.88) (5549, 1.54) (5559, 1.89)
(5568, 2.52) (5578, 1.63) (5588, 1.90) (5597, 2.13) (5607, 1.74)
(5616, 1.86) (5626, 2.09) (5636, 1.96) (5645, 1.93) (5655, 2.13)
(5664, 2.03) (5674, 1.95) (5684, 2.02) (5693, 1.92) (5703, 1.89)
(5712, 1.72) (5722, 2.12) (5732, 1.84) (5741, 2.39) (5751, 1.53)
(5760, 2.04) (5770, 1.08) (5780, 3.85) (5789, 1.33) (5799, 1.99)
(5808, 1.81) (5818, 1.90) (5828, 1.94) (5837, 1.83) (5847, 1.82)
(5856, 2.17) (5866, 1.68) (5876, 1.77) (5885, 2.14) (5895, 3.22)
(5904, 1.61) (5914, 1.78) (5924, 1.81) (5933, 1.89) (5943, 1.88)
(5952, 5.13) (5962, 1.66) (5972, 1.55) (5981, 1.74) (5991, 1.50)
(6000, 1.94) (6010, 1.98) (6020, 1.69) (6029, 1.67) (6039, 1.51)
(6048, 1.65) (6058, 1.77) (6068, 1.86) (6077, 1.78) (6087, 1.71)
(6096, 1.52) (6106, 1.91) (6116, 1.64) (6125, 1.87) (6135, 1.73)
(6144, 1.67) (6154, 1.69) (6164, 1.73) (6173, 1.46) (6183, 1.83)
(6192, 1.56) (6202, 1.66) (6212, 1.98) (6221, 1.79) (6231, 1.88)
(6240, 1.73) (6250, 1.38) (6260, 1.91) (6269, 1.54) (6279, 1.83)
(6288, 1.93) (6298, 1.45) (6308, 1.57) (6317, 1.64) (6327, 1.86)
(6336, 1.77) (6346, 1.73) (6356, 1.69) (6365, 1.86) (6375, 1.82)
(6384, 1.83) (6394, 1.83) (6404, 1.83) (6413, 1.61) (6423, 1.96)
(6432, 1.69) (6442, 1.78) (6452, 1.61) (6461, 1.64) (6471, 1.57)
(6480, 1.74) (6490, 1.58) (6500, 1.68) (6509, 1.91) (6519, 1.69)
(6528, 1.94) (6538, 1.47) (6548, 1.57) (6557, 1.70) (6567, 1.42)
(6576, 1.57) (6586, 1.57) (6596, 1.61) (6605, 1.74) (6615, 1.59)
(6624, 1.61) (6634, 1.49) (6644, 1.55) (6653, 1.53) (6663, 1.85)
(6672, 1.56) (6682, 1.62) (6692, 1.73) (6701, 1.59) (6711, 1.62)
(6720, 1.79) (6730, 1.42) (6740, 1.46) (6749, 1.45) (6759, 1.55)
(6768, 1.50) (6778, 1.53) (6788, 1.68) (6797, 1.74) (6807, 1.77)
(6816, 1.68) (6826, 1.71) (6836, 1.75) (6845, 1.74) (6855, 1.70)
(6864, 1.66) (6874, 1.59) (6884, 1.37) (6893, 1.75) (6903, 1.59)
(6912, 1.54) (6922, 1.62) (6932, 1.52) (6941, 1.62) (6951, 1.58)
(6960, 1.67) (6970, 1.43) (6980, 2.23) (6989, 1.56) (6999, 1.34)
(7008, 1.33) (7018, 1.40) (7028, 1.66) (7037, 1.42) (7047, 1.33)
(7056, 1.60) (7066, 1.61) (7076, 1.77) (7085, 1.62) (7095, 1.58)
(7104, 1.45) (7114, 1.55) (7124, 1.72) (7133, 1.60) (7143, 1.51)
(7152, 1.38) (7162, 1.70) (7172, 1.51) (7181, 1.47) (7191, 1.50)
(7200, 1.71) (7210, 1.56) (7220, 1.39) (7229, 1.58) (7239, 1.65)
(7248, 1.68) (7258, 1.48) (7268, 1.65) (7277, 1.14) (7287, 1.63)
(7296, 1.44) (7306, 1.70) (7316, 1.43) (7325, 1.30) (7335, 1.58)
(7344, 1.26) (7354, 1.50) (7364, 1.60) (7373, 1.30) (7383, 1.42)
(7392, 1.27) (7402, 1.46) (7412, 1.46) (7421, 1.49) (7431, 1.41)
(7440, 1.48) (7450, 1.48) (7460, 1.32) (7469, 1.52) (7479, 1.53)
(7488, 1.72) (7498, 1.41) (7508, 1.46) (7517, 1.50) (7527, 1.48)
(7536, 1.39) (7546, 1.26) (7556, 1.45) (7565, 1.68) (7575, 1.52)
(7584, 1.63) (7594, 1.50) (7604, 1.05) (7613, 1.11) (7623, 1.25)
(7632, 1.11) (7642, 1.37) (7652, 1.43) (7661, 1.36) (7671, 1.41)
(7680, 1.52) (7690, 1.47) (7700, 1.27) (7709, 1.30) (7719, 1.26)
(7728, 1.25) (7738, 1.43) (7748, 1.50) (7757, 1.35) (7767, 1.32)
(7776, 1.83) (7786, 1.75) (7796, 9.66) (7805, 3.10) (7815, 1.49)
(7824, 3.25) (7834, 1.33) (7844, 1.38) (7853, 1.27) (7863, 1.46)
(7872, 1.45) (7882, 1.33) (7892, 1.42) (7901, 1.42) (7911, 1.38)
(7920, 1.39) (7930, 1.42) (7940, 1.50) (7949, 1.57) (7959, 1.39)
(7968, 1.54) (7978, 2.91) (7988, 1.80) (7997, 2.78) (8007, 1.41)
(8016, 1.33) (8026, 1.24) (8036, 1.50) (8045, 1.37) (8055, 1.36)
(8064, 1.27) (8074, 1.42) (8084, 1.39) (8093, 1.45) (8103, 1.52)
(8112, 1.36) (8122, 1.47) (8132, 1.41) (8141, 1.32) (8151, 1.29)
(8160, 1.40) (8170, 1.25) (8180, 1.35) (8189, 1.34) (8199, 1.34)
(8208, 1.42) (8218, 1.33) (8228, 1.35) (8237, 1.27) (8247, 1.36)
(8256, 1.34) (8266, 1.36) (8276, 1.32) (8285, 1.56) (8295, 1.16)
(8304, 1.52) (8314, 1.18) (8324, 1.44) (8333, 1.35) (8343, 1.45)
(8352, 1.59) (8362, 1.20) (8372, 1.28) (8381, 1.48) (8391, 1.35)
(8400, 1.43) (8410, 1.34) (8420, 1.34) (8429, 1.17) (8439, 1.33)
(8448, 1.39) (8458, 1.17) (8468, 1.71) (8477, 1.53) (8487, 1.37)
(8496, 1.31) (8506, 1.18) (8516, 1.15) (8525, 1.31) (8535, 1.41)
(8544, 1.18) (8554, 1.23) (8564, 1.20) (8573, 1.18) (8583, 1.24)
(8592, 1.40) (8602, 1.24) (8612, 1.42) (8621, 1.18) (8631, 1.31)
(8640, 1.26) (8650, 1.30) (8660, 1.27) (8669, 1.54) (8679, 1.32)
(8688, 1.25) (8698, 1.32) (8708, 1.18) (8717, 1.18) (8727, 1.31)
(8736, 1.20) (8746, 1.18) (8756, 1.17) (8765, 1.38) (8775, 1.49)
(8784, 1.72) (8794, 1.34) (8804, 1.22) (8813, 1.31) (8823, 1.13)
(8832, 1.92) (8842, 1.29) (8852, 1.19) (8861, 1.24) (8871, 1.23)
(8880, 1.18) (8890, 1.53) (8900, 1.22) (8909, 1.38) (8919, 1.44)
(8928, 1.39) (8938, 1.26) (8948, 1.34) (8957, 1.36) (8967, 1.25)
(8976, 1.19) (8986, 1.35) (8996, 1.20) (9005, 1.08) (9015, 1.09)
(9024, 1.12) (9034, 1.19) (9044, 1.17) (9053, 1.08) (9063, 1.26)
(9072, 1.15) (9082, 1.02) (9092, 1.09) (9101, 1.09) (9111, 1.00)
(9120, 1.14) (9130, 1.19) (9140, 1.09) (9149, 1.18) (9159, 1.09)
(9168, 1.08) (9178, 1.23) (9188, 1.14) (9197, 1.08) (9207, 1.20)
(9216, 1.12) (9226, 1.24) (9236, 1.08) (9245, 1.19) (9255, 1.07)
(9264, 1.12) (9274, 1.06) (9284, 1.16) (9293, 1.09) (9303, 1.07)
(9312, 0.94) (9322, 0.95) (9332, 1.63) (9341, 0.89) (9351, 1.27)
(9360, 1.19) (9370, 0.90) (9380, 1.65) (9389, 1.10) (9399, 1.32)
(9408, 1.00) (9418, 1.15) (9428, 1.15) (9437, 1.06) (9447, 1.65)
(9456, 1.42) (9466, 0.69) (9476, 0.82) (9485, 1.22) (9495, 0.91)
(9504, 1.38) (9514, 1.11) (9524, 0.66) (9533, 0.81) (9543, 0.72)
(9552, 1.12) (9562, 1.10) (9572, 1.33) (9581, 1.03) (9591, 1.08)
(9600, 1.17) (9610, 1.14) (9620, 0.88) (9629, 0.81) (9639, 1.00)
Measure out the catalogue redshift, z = 0.19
